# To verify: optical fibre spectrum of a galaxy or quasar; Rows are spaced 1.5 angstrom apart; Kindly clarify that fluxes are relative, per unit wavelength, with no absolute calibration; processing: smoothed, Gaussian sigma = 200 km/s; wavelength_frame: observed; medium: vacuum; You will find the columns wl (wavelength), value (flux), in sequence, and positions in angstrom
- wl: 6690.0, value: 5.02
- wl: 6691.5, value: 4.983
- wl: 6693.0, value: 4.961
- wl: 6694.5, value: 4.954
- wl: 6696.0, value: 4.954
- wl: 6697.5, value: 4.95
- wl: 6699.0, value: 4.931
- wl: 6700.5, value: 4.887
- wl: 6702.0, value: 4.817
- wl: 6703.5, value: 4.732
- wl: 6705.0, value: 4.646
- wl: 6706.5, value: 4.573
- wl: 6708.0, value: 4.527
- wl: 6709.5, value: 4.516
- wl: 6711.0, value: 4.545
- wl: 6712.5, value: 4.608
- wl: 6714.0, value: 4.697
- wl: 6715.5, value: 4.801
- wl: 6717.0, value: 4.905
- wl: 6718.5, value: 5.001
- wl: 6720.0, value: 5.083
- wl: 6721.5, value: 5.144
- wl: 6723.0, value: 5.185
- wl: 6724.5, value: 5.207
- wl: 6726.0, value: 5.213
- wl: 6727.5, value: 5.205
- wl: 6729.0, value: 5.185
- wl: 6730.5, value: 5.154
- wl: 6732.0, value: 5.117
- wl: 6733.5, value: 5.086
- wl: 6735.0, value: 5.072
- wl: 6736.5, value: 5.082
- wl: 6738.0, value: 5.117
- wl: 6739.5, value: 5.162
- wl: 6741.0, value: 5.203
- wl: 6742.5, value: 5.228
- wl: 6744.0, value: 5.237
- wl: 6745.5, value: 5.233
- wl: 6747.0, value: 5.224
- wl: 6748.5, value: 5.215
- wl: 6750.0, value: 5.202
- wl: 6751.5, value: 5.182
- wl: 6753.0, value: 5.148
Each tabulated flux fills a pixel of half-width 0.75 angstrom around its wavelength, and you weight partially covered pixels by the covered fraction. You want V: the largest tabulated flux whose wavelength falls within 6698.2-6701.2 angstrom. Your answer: 4.931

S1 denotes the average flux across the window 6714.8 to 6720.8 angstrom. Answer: 4.95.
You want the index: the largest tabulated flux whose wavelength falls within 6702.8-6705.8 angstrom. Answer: 4.732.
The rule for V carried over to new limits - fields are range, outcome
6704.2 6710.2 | 4.646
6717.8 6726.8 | 5.213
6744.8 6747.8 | 5.233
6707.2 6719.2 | 5.001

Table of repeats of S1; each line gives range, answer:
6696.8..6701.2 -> 4.92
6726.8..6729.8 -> 5.19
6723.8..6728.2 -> 5.21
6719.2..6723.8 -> 5.14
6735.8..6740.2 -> 5.12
